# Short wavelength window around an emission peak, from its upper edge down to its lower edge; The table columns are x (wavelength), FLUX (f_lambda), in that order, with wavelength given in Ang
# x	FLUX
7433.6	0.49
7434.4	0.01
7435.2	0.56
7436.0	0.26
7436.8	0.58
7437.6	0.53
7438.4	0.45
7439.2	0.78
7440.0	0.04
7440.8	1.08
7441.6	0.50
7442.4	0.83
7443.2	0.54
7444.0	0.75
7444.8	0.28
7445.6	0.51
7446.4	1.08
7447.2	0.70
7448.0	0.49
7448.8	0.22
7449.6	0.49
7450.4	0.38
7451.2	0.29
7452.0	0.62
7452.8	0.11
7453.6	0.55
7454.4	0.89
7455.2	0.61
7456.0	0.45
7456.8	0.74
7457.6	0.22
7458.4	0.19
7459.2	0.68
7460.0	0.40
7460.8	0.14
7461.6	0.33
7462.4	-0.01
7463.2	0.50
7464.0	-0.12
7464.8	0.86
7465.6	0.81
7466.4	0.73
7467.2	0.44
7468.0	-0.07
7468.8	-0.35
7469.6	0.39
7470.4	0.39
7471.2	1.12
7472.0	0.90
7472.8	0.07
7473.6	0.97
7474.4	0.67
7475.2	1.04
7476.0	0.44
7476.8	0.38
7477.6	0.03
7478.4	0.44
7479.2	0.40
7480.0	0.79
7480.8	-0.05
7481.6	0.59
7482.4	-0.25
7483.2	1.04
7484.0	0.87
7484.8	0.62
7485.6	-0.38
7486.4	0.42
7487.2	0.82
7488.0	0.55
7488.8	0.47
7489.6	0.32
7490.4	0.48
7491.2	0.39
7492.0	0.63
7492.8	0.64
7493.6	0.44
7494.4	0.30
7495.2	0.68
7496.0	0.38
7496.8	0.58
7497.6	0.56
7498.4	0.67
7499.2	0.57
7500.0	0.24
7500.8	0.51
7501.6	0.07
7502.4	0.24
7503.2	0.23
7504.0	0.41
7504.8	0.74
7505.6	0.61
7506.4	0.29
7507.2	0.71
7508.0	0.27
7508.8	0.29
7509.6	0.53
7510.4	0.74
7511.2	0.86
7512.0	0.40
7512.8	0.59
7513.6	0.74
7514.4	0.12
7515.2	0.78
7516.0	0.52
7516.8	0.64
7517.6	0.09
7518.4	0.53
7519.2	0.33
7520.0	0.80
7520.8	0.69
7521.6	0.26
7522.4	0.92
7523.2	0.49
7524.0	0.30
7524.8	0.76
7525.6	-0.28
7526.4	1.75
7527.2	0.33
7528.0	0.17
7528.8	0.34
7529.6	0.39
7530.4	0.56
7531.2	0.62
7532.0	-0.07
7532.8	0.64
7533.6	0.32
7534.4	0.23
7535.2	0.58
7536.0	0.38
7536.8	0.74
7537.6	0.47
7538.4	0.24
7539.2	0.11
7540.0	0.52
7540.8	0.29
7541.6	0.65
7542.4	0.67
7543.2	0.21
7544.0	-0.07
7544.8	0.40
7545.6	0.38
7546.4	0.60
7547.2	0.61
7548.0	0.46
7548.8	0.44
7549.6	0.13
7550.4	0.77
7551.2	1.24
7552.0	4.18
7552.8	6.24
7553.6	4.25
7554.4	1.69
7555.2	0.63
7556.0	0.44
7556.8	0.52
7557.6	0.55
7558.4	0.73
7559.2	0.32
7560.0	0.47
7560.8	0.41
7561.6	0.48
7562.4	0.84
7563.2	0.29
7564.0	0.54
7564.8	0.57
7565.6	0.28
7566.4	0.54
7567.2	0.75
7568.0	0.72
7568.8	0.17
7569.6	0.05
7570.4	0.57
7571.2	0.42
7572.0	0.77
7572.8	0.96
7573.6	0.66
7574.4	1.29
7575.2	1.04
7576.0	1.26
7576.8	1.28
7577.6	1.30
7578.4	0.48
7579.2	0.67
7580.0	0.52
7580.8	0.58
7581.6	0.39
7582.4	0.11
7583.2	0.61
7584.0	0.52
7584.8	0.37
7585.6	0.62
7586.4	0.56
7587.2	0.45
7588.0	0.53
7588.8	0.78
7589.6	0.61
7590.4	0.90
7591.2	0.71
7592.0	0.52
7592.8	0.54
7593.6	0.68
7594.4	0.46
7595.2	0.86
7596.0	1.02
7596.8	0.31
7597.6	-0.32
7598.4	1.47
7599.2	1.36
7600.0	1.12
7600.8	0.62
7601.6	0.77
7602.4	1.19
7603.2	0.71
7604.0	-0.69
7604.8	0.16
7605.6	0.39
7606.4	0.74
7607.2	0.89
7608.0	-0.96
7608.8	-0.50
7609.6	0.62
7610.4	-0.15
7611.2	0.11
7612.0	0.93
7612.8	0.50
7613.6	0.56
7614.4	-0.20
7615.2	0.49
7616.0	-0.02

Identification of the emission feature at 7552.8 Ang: H-alpha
